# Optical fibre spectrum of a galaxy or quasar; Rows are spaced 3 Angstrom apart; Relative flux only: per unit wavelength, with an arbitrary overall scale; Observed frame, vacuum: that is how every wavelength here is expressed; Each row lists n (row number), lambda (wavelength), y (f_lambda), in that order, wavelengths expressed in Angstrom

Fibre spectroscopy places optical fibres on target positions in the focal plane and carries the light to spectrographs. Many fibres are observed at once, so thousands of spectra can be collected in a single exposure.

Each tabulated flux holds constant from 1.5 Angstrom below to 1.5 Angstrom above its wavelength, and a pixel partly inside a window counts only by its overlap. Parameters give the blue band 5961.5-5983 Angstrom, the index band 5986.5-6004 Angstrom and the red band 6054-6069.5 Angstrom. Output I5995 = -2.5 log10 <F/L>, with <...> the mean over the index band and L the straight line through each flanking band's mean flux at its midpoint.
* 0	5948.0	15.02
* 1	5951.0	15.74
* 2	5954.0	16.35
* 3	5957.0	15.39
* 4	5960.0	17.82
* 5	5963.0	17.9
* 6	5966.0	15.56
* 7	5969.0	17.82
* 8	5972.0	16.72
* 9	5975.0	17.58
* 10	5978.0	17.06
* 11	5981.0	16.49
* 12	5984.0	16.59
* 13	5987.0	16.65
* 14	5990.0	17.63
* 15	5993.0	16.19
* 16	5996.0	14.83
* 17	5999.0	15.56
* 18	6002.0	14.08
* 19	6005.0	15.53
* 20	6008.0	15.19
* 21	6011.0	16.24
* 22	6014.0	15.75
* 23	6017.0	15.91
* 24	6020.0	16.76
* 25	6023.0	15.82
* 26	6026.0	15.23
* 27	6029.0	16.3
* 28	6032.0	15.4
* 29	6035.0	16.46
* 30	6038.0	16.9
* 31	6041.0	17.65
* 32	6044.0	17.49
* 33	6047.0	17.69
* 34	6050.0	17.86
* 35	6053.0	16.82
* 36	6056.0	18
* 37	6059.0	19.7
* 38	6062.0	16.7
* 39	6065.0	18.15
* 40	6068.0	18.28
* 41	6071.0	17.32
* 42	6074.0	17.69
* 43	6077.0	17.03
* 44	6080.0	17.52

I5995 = 0.10 mag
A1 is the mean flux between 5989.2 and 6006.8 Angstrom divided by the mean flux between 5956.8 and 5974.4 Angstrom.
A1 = 0.9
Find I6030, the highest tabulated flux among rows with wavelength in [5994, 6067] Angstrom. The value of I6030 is 19.7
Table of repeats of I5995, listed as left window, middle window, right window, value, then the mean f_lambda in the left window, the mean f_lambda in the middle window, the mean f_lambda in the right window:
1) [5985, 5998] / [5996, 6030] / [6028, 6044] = 0.06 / 16.3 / 15.6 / 16.6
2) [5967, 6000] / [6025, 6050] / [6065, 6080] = 0.03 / 16.6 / 16.7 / 17.6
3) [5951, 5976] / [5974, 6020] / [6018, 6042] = 0.03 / 16.8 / 16.1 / 16.3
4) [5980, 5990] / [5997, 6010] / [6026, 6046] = 0.11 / 16.7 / 15.1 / 16.6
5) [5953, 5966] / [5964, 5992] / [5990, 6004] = -0.05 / 16.7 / 16.9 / 15.4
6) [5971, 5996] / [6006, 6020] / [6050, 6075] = 0.08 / 16.7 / 15.9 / 17.8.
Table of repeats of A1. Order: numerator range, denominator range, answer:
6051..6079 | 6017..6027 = 1.11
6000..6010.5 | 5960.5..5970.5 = 0.88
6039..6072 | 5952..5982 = 1.05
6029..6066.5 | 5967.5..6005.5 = 1.06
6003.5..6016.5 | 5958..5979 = 0.91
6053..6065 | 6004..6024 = 1.13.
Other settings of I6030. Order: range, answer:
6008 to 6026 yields 16.76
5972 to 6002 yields 17.63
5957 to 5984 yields 17.9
